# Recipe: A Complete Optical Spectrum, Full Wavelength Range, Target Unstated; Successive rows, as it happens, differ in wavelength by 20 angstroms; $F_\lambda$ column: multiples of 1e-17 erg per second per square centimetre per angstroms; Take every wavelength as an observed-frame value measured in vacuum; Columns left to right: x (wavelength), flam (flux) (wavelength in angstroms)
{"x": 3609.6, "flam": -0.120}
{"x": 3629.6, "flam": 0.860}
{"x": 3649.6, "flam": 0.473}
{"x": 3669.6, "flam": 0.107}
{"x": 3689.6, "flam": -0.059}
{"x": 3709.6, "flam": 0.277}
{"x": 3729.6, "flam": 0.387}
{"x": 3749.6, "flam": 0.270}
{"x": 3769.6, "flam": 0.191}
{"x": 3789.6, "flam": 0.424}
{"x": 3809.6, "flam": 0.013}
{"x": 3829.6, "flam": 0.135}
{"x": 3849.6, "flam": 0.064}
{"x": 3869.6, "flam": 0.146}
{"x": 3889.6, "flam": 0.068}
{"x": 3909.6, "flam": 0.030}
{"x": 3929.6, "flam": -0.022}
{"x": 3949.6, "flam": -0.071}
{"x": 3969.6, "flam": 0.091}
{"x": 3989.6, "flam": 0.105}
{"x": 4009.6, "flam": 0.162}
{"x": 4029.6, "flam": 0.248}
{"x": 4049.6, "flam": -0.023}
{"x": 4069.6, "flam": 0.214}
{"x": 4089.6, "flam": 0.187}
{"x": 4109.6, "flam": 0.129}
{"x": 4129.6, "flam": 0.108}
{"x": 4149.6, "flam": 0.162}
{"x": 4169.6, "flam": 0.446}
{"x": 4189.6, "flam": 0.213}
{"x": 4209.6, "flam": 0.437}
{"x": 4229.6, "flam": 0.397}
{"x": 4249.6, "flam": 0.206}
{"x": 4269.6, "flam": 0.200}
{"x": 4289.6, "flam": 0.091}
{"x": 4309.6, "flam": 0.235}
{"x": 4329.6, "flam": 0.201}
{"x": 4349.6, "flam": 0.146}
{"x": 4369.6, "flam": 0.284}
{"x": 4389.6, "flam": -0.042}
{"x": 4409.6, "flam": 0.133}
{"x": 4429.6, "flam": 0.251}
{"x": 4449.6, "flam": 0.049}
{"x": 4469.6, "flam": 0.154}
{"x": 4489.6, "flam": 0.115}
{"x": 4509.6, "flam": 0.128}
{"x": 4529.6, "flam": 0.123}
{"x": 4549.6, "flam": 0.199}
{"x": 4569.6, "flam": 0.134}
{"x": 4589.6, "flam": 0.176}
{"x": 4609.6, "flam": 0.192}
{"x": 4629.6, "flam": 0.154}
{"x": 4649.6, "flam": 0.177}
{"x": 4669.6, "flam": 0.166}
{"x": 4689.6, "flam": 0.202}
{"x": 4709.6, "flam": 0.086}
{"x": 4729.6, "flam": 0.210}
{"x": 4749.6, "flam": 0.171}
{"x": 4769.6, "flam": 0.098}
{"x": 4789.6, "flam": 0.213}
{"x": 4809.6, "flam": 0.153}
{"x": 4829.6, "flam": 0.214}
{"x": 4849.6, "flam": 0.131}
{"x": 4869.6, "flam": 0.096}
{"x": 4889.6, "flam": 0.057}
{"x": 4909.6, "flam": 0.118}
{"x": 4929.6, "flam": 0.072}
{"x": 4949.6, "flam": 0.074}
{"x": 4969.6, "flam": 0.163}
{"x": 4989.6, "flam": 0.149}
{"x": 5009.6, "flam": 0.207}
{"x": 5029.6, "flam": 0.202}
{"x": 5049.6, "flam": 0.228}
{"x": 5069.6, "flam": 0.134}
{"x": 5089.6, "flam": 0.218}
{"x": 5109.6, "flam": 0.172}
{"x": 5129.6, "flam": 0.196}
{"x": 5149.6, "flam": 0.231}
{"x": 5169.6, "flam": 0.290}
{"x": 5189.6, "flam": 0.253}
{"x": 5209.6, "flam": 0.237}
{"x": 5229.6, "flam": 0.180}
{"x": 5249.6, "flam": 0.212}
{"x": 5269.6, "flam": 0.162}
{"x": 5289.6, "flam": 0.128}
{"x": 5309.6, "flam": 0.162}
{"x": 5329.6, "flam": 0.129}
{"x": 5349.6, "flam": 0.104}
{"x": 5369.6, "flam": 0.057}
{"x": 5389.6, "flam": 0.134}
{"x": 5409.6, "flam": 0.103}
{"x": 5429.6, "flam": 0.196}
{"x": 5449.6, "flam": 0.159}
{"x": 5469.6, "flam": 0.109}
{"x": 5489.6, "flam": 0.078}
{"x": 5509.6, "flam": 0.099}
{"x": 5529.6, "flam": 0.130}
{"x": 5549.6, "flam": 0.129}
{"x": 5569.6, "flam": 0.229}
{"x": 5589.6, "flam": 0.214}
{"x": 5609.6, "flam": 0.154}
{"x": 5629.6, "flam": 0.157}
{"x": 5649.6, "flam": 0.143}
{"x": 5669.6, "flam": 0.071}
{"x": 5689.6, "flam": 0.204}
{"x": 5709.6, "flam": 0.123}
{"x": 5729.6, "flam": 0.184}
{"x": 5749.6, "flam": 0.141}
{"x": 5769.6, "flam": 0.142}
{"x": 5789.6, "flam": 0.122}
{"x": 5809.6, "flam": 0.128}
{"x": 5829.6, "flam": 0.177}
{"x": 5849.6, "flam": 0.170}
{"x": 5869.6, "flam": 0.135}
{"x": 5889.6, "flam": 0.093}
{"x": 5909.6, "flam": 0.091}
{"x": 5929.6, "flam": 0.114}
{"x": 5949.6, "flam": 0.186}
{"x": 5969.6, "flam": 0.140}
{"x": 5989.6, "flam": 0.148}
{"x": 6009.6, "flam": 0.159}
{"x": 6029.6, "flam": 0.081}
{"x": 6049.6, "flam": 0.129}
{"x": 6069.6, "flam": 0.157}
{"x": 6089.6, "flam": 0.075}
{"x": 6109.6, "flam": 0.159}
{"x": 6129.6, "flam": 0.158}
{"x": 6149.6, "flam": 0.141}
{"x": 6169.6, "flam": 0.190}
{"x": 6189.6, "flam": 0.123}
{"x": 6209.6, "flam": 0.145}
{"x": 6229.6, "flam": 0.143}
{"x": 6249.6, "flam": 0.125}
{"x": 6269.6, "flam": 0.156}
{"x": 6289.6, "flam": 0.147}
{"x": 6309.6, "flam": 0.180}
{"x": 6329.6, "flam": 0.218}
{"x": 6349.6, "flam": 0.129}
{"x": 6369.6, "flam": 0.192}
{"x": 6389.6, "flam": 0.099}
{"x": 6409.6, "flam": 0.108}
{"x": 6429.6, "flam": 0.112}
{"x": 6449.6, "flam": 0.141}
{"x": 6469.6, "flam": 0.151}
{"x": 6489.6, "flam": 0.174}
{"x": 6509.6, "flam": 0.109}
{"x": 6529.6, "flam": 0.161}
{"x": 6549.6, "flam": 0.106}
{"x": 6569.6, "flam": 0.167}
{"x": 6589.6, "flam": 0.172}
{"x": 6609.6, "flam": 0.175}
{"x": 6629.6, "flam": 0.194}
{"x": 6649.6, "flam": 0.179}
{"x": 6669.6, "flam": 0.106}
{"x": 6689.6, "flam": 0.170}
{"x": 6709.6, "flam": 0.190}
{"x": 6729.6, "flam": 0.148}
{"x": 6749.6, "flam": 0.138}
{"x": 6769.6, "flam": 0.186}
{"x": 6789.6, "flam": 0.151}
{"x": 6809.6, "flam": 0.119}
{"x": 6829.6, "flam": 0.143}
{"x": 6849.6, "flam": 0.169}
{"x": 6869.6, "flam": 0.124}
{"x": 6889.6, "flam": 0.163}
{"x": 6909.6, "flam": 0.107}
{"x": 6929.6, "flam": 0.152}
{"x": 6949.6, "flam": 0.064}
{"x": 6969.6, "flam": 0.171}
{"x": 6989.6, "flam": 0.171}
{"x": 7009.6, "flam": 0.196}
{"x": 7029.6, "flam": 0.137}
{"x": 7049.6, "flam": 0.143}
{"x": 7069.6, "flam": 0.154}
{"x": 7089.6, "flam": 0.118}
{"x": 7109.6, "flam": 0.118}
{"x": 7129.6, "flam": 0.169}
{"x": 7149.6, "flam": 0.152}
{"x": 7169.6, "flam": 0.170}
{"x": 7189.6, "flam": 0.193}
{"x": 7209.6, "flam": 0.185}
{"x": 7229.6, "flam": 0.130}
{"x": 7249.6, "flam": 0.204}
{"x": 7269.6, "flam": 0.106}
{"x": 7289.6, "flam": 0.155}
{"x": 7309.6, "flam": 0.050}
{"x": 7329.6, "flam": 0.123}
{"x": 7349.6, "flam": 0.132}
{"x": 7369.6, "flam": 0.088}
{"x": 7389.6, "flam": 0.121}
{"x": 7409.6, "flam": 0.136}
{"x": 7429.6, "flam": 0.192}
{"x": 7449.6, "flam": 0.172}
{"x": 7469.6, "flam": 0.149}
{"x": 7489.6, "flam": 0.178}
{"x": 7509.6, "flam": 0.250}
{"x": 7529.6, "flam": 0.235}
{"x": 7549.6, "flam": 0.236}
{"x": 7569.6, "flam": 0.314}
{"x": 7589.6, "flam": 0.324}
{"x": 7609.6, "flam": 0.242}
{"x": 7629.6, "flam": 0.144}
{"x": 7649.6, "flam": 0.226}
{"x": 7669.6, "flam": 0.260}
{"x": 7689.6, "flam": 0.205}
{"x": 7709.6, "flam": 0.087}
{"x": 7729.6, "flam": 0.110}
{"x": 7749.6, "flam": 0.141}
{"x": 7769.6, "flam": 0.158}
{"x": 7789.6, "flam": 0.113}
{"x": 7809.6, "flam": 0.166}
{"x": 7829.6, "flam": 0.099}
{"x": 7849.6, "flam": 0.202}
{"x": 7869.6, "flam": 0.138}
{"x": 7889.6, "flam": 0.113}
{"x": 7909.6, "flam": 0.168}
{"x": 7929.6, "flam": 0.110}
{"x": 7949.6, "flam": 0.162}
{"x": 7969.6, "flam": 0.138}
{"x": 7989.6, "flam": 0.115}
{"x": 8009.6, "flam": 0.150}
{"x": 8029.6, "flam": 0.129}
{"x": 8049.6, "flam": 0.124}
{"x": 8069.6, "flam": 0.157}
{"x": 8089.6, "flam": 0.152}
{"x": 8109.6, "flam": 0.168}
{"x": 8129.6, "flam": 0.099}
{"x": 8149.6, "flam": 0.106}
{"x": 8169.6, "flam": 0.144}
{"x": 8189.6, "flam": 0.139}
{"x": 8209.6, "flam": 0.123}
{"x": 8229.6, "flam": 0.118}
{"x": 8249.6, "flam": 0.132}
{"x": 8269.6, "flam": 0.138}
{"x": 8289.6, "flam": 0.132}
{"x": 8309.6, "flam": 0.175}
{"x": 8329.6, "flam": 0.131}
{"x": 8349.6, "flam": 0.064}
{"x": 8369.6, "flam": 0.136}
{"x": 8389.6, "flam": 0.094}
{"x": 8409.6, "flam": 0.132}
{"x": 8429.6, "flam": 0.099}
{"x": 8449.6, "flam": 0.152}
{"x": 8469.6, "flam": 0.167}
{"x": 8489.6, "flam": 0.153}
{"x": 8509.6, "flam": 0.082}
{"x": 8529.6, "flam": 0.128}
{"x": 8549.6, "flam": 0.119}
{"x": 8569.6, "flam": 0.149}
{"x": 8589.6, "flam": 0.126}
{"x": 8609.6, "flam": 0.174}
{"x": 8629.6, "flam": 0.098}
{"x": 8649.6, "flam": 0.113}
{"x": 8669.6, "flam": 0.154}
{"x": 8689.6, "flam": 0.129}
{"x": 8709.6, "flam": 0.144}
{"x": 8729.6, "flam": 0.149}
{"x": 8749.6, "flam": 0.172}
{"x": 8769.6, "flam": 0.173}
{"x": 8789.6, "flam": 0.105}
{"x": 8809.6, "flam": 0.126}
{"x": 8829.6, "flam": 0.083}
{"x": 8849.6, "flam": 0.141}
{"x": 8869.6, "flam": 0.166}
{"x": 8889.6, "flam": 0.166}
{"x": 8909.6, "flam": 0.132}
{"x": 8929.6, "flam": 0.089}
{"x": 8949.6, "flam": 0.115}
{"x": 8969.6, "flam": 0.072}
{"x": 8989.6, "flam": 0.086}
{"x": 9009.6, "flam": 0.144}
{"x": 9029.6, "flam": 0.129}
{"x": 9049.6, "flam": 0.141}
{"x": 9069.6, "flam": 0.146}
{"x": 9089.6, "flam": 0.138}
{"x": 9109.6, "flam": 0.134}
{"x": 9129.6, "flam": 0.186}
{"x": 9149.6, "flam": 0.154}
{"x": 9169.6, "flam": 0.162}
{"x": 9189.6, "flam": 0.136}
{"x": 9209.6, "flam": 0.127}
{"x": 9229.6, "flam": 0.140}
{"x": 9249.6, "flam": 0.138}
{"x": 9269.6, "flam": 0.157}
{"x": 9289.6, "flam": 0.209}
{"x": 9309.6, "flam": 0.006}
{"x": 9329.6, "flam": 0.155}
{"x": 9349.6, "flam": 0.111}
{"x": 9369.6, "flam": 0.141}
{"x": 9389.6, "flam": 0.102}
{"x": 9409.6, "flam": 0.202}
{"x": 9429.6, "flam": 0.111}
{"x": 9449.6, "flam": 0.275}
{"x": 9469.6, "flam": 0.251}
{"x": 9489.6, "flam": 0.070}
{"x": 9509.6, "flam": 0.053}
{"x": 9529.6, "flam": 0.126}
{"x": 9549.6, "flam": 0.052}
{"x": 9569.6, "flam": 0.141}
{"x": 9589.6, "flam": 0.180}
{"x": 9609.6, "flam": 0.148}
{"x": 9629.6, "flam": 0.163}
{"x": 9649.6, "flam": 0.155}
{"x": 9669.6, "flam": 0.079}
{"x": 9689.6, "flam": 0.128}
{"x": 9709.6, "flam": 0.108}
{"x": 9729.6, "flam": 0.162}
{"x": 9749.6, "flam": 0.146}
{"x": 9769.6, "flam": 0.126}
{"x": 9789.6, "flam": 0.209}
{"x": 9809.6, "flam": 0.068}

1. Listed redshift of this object 1.71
